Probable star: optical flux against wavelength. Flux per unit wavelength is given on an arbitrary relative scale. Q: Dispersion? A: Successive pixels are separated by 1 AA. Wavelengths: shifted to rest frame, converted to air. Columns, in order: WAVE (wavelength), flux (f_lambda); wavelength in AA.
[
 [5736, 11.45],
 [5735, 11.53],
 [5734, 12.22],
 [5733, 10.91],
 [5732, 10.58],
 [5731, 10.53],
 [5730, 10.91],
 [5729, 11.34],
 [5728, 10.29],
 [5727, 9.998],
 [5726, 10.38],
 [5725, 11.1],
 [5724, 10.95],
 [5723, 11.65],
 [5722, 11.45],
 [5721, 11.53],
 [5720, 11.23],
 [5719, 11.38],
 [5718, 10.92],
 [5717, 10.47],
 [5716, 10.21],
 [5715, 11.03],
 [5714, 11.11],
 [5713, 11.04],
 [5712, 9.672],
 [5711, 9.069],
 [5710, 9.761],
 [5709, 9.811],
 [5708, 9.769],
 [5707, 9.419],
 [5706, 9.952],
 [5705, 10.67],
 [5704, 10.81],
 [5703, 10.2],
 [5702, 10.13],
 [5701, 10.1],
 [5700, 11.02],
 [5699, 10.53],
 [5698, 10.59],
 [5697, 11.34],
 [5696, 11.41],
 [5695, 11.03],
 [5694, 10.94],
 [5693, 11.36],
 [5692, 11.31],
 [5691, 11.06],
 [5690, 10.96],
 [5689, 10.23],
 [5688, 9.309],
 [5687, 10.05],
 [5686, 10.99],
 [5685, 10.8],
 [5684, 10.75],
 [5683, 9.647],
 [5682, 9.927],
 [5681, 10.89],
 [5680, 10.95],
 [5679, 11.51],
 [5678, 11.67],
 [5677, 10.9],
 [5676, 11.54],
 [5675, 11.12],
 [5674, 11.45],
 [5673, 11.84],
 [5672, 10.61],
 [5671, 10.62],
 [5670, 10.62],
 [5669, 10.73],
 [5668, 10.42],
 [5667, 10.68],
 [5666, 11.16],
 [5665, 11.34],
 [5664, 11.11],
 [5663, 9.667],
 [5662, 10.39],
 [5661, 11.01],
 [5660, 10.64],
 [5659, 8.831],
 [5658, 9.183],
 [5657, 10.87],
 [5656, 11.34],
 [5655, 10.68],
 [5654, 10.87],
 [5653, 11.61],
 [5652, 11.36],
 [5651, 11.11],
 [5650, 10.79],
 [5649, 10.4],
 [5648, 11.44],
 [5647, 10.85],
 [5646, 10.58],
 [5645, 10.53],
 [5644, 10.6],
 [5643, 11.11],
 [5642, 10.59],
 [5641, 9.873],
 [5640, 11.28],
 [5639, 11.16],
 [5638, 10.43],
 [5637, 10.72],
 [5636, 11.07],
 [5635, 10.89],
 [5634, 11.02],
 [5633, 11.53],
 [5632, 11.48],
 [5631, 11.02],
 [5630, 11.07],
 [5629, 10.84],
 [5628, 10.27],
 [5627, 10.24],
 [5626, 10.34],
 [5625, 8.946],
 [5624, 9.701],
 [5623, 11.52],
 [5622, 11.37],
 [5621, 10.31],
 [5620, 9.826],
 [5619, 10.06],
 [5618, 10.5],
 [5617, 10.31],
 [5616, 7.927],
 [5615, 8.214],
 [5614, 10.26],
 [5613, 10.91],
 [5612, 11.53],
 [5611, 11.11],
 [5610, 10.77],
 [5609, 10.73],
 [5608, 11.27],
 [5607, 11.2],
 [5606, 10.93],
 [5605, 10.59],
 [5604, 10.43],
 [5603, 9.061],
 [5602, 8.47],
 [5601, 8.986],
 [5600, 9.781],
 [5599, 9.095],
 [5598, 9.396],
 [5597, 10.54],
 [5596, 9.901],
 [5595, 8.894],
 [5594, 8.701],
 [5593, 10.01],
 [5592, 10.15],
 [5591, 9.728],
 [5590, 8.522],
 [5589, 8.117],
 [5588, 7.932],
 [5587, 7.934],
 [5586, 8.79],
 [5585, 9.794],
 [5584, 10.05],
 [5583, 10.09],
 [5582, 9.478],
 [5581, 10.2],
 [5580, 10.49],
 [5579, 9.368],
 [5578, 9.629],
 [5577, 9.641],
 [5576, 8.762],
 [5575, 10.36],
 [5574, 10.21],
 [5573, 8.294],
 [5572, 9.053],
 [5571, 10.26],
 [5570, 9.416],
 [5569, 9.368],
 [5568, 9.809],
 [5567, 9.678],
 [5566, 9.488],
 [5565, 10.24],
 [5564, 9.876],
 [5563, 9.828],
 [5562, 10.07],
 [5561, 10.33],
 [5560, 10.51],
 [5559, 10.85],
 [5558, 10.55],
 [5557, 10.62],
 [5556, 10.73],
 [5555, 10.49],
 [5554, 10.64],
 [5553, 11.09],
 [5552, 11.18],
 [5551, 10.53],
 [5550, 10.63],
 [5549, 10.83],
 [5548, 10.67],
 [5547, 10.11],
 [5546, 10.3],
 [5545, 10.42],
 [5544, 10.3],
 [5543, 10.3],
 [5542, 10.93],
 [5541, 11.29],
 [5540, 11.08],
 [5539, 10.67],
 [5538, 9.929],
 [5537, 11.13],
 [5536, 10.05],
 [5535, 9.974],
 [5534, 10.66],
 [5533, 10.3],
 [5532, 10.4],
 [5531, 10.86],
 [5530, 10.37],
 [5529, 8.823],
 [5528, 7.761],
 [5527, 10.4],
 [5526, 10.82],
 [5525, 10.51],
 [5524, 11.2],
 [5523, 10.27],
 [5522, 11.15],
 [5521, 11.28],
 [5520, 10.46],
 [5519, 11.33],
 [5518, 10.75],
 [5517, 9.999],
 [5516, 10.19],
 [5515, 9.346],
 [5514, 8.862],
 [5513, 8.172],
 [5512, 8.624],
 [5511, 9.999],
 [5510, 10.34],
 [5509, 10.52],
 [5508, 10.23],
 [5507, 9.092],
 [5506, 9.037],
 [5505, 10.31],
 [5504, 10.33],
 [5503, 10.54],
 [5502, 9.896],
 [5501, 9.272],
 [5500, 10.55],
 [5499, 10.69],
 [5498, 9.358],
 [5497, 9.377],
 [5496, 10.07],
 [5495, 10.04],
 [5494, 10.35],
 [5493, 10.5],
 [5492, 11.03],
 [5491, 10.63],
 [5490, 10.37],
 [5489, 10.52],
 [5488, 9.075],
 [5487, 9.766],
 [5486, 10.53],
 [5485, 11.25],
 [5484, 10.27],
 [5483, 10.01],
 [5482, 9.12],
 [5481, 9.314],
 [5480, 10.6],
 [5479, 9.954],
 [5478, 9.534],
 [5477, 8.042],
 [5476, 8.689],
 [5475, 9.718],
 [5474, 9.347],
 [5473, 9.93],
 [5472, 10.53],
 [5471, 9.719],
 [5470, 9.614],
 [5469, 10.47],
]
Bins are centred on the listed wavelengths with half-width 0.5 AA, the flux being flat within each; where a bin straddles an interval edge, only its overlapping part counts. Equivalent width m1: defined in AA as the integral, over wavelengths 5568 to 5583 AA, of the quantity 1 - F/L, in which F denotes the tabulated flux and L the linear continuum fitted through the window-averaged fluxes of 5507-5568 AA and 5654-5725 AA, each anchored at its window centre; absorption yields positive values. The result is 1.1 AA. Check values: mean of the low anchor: 10.3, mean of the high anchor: 10.7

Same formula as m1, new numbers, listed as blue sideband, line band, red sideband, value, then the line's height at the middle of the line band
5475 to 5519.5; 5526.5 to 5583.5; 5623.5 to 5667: 0.3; 10.2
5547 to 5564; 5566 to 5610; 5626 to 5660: 4.2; 10.6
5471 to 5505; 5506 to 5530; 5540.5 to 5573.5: 0.3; 10.1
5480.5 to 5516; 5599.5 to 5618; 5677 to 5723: 0.3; 10.3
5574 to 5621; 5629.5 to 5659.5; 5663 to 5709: -1.6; 10.3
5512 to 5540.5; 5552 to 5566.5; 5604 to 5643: -0.1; 10.3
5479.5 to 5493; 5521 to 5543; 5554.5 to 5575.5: -0.7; 10.1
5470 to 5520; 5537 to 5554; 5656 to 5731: -0.9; 10.1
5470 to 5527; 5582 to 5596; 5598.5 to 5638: 1.5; 10.3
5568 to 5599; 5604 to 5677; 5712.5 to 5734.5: -4.5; 10.1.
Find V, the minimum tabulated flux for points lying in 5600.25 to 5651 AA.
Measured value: 7.927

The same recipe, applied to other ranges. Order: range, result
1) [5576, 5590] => 7.932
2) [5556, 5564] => 9.828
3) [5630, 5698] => 8.831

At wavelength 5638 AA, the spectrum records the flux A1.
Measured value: 10.43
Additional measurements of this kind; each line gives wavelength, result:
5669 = 10.73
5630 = 11.07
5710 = 9.761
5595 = 8.894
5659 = 8.831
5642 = 10.59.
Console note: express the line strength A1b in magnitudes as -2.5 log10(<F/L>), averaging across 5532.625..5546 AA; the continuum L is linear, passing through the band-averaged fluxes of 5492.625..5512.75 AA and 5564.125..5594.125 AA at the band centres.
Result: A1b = -0.089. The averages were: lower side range 9.93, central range 10.5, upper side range 9.47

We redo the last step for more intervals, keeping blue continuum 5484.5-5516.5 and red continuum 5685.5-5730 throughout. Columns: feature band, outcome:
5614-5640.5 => -0.009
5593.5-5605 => 0.093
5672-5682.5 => -0.062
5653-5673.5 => -0.017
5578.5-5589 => 0.098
